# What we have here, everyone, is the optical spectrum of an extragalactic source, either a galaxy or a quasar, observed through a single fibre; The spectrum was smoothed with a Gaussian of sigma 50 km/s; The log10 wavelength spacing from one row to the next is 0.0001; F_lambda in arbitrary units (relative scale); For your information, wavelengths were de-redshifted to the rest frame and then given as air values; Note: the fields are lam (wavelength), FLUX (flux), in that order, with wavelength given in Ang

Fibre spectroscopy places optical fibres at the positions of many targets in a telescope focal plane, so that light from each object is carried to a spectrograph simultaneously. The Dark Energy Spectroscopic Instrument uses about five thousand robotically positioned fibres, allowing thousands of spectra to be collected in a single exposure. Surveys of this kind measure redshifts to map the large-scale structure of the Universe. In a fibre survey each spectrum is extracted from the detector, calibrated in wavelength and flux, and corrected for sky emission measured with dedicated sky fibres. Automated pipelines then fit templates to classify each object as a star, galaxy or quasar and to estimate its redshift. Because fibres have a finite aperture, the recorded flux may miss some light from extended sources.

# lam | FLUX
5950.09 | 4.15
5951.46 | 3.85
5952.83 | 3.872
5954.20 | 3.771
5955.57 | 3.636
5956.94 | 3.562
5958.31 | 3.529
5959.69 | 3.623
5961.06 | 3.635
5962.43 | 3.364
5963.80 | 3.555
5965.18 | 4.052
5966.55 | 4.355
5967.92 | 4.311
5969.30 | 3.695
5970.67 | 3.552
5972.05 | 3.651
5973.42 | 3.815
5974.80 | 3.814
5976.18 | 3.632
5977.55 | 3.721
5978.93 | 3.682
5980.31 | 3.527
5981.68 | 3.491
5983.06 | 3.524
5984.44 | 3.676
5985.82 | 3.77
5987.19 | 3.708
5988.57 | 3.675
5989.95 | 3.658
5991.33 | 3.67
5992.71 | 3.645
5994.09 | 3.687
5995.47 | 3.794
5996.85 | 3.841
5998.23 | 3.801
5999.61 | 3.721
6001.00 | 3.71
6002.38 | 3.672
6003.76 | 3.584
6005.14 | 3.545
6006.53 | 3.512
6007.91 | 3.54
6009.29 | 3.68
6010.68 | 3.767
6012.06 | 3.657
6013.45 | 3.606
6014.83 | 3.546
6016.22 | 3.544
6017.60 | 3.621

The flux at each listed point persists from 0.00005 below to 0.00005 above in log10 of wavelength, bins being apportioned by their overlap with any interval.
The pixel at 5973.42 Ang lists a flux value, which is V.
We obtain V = 3.815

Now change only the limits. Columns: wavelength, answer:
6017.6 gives 3.621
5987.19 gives 3.708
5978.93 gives 3.682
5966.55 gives 4.355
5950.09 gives 4.15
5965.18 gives 4.052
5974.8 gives 3.814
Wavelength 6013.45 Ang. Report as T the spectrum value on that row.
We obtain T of 3.606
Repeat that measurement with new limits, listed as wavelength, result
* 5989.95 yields 3.658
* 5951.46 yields 3.85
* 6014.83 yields 3.546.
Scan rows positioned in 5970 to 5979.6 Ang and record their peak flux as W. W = 3.815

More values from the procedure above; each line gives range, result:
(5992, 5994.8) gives 3.687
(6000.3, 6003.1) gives 3.71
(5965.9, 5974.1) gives 4.355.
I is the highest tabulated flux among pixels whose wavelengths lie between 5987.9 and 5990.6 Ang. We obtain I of 3.675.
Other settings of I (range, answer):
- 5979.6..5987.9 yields 3.77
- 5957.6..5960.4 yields 3.623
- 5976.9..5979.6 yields 3.721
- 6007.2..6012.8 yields 3.767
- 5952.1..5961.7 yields 3.872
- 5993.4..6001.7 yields 3.841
